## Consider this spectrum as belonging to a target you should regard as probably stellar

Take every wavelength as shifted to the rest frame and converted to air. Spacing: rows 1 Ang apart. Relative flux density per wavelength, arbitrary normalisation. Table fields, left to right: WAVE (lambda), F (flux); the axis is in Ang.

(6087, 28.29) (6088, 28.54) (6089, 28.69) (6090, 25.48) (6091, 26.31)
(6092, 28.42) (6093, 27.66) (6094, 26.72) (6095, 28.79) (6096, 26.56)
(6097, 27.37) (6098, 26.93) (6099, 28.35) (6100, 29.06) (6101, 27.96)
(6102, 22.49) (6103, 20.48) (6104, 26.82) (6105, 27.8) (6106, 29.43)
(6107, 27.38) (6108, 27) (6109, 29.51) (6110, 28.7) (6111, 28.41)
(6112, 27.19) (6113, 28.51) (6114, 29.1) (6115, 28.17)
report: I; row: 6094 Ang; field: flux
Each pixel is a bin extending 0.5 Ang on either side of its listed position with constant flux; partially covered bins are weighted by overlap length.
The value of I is 26.72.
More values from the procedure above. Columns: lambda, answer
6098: 26.93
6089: 28.69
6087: 28.29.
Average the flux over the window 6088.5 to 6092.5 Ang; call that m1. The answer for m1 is 27.2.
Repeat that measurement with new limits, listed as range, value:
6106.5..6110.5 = 28.1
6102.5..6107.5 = 26.4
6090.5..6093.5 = 27.5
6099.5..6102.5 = 26.5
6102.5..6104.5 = 23.6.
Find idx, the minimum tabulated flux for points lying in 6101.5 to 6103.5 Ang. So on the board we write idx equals 20.48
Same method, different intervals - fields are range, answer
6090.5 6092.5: 26.31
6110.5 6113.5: 27.19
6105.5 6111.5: 27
